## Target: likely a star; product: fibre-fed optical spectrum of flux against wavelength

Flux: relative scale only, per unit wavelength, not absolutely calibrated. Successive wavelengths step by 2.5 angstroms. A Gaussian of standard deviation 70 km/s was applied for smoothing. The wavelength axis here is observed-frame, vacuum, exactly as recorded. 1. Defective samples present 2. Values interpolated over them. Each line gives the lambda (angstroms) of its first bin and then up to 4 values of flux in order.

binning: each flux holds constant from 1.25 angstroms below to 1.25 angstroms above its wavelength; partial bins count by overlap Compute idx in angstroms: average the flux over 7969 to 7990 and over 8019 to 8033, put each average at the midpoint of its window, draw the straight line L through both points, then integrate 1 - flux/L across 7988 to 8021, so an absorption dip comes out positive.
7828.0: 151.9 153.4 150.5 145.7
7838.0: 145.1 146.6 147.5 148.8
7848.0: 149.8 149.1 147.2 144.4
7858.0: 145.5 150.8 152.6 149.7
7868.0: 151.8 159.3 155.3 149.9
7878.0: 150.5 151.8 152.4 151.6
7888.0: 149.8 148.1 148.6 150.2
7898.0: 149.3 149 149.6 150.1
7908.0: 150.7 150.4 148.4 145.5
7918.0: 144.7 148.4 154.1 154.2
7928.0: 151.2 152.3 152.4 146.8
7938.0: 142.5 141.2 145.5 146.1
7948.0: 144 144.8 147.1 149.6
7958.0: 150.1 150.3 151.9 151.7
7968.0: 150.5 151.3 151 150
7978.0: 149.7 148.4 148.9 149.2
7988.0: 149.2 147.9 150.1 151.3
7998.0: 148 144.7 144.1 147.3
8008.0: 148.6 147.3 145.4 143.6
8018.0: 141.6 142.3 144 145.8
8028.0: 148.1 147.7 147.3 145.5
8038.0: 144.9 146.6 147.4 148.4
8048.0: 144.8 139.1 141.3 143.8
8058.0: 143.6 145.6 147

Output 0.2 angstroms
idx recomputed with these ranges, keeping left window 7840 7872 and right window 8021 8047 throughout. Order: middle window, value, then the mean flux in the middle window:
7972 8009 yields -0.3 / 149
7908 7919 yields 0.1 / 148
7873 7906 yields -0.3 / 150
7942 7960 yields 0.1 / 147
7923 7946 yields 0.0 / 148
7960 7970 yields -0.2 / 151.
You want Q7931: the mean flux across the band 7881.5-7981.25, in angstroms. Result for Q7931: 149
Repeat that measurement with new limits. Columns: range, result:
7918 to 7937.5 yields 151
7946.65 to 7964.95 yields 148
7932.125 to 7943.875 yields 145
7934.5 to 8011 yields 148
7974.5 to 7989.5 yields 149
